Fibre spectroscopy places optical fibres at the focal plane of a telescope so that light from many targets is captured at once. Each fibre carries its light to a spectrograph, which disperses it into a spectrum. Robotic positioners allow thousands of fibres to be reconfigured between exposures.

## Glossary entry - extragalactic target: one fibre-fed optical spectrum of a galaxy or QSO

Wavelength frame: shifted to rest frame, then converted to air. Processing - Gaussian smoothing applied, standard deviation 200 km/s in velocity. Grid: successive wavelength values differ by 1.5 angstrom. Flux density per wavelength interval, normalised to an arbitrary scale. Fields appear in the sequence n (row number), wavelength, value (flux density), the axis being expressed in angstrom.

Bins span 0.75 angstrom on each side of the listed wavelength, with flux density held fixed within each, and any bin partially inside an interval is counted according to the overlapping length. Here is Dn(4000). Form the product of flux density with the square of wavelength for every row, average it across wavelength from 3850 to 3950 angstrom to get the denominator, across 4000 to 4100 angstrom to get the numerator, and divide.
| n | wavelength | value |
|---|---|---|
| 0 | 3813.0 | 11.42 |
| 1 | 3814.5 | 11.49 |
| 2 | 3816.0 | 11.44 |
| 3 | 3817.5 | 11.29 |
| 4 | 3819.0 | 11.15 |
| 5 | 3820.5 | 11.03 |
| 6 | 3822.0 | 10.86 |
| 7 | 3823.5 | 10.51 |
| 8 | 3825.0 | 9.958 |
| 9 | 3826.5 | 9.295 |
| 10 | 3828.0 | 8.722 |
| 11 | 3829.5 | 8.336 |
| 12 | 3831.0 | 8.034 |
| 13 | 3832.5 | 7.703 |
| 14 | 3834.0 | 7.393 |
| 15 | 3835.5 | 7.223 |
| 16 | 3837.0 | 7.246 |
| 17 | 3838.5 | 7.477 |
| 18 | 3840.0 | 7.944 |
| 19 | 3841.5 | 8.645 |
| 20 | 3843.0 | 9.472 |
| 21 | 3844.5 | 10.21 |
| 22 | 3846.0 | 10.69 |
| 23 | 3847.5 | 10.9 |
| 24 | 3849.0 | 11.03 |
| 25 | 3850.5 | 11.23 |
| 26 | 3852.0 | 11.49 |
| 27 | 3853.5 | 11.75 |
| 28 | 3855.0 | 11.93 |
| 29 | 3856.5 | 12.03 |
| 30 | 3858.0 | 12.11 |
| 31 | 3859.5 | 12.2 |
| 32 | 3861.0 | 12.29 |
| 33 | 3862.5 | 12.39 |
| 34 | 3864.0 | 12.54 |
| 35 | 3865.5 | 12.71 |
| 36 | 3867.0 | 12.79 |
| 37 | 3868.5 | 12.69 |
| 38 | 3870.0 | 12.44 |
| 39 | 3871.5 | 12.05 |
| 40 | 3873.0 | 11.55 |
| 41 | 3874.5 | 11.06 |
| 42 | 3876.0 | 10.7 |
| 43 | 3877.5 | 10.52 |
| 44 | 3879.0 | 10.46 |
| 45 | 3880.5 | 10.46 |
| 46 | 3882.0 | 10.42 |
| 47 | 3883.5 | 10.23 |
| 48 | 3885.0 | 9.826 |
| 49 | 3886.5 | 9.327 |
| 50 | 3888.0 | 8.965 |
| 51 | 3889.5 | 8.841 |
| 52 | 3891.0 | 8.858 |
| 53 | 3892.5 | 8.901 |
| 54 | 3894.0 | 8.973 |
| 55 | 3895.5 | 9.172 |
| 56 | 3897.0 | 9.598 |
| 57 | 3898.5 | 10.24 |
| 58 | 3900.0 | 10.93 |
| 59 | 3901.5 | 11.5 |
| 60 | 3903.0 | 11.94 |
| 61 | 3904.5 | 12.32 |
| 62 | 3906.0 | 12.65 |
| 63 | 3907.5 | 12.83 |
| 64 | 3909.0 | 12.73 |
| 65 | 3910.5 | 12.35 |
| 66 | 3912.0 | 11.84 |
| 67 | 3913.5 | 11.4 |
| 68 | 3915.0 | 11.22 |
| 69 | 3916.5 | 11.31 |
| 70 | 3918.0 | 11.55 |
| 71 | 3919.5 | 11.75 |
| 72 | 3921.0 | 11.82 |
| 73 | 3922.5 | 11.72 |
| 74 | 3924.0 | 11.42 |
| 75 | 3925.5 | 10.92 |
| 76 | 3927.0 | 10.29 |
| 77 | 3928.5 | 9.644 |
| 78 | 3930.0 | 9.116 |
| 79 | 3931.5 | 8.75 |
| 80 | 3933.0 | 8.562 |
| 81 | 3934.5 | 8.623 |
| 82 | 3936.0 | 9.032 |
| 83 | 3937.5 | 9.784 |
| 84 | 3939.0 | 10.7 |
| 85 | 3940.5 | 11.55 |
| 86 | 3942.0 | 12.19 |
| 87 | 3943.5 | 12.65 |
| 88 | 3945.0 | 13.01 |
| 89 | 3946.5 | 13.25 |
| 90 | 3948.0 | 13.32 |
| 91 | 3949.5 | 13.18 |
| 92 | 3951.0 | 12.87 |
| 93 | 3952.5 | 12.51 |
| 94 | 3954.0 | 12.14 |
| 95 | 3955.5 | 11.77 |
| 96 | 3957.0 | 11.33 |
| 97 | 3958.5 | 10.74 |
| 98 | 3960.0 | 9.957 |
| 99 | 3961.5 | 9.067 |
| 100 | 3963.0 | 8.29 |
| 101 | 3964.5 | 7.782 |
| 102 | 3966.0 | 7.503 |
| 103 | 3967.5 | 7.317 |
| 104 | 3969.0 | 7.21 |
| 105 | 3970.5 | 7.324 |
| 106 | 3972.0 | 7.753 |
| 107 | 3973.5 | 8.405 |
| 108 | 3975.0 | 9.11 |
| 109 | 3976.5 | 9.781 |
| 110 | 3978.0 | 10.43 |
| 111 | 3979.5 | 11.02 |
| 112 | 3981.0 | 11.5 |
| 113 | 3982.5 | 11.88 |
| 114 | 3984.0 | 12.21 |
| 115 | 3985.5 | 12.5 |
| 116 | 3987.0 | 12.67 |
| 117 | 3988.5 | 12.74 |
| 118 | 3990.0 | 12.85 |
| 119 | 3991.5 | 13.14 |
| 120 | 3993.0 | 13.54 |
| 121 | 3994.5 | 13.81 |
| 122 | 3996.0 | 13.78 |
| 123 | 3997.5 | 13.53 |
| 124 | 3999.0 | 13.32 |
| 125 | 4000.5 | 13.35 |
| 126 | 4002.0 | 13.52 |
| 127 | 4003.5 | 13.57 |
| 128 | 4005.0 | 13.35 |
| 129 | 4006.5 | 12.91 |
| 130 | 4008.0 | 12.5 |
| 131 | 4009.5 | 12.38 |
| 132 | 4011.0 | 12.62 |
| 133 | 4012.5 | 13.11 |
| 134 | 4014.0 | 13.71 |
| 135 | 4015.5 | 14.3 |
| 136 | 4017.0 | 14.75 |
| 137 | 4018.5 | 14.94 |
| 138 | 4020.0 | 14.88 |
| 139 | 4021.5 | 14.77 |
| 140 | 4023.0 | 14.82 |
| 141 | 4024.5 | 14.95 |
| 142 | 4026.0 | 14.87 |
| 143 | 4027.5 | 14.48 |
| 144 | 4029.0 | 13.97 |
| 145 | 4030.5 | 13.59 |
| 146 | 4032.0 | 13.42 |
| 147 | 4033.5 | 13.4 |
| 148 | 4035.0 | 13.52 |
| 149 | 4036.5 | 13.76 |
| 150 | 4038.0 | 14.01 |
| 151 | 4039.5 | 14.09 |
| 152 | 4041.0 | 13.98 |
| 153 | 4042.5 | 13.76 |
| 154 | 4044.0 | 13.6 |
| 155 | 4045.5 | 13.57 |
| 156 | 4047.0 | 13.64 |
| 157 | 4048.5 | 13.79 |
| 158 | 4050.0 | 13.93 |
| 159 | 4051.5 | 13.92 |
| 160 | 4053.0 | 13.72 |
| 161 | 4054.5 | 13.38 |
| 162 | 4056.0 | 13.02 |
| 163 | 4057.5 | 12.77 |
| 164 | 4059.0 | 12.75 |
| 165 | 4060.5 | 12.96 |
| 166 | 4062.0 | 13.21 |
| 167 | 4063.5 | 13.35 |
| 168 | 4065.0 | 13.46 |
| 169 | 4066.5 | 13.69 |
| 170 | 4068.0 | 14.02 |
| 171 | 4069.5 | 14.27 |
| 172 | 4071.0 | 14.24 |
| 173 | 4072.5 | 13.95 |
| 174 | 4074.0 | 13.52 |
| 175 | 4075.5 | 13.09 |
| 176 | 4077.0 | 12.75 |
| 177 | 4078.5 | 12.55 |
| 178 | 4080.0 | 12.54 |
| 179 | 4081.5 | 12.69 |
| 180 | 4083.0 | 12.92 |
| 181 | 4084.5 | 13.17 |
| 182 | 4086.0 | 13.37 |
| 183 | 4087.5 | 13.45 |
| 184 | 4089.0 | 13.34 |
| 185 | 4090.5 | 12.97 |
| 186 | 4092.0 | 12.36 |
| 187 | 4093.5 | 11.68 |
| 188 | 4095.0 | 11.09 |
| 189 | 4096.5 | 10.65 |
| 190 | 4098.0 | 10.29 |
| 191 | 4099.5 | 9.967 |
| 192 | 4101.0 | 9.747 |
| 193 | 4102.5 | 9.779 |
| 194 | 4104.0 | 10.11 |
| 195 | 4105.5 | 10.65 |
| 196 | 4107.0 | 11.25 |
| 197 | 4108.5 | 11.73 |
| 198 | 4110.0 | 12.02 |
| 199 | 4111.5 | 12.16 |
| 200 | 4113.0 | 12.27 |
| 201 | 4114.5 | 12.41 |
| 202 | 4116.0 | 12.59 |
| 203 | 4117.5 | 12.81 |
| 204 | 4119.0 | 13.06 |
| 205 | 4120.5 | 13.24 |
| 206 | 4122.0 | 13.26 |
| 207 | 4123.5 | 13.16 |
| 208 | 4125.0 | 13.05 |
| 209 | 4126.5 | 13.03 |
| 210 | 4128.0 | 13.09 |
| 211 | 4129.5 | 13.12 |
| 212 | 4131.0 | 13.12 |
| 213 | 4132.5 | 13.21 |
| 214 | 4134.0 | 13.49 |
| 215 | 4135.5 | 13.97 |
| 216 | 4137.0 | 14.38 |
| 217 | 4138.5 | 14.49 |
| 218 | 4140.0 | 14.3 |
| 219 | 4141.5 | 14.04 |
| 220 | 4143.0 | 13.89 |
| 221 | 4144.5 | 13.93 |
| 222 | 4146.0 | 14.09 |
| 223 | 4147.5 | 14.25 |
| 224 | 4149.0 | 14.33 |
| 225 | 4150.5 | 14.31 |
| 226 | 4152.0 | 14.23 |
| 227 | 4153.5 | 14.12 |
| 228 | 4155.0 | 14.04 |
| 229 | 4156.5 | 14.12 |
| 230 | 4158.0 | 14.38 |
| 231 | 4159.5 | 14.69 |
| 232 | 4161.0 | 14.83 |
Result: 1.3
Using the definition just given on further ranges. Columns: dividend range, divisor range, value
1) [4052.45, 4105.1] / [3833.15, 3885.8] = 1.31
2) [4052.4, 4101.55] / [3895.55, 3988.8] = 1.26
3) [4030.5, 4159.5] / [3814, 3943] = 1.38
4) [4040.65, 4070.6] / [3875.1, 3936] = 1.38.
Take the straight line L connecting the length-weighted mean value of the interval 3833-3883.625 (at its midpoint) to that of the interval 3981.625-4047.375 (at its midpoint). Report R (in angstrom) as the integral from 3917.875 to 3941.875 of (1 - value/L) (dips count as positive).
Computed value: 3.4 angstrom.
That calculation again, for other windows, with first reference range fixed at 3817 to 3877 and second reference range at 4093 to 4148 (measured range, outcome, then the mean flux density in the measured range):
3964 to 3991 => 3.38 angstrom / 10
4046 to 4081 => -3.78 angstrom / 13.4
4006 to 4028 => -4.19 angstrom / 14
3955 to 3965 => 1.32 angstrom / 9.85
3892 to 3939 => 1.16 angstrom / 10.7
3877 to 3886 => 0.41 angstrom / 10.3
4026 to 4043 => -2.82 angstrom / 13.9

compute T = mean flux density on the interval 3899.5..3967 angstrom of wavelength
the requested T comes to 11.1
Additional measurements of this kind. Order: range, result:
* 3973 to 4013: 12.4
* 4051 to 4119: 12.5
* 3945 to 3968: 10.8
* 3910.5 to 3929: 11.3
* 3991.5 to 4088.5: 13.6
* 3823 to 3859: 9.65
